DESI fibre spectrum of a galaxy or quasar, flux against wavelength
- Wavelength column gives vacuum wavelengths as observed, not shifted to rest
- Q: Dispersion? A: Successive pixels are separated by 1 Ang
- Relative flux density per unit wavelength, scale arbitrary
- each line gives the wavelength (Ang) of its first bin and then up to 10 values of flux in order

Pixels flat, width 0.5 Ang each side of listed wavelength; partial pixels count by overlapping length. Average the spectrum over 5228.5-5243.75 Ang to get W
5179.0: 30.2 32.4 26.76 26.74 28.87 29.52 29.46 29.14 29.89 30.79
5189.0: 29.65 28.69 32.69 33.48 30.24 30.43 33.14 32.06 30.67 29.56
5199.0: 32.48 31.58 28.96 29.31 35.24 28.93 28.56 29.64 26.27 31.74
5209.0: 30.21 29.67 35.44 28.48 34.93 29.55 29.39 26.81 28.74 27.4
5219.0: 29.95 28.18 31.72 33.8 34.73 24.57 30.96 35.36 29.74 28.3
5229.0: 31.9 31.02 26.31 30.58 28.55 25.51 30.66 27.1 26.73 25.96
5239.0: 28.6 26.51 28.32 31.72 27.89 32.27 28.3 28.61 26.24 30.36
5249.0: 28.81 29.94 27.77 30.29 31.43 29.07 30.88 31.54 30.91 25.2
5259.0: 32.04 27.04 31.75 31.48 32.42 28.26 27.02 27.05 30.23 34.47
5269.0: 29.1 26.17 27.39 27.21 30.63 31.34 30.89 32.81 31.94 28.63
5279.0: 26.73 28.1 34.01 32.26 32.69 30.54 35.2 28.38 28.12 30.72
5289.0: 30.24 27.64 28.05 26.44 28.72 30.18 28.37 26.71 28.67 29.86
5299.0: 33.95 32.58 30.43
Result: 28.6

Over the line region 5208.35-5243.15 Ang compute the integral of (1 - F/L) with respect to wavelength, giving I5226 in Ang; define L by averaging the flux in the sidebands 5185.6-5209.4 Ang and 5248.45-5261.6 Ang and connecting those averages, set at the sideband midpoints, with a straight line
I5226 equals 0.65 Ang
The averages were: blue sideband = 30.6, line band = 29.6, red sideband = 29.8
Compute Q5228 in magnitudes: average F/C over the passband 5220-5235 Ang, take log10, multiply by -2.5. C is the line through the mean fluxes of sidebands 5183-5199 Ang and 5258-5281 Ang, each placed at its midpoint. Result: 0.00 mag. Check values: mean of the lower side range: 30.6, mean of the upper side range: 29.7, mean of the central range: 30.2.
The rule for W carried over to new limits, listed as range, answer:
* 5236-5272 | 29.1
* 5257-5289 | 30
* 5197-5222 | 30.2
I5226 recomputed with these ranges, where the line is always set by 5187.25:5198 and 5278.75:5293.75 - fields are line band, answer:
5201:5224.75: 0.54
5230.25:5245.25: 1.05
